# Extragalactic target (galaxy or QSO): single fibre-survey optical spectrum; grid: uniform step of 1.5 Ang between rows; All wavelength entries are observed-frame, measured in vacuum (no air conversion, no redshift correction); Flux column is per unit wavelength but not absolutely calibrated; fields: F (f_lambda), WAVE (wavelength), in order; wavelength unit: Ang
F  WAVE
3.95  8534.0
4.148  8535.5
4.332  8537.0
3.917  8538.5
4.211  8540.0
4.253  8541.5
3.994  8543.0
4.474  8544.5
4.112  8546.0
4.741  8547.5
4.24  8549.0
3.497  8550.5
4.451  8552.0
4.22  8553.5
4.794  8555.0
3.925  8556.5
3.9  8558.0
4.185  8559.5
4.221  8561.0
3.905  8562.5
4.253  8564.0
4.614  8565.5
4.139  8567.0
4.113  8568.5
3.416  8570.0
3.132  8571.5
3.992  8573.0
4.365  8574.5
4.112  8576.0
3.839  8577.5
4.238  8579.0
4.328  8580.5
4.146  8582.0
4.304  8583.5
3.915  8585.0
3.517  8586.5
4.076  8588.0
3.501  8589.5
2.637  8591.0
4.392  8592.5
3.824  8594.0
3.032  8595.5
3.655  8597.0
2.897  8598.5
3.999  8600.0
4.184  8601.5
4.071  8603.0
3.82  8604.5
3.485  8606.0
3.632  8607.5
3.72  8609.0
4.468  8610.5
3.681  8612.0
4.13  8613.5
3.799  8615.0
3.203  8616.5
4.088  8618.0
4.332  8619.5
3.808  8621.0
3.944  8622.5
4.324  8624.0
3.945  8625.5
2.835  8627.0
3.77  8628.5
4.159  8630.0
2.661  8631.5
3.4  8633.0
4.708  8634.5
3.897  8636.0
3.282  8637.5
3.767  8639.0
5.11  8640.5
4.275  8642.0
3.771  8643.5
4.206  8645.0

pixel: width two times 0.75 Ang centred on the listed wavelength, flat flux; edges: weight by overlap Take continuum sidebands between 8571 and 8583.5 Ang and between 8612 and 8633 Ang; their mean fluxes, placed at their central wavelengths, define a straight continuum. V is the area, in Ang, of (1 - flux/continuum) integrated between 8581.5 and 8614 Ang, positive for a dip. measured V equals 1.2 Ang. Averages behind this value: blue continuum 4.05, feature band 3.77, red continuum 3.75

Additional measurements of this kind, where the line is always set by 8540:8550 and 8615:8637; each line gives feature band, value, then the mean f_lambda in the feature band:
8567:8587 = 0.6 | 3.97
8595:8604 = 0.6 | 3.66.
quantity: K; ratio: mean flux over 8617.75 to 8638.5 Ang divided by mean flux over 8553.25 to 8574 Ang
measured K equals 0.93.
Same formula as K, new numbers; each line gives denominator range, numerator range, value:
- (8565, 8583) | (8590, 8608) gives 0.90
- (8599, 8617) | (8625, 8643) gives 0.99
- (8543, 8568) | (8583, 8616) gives 0.89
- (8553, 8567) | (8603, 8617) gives 0.90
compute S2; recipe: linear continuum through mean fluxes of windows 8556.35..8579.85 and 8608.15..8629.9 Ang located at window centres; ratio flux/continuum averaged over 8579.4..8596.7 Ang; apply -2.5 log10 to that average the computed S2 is 0.048 mag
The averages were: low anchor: 4.03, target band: 3.79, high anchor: 3.87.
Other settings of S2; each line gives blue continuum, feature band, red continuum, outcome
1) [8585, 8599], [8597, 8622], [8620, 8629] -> -0.05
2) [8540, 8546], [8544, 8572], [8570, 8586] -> 0.00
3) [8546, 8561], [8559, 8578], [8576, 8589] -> 0.03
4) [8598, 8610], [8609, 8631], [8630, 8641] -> -0.02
